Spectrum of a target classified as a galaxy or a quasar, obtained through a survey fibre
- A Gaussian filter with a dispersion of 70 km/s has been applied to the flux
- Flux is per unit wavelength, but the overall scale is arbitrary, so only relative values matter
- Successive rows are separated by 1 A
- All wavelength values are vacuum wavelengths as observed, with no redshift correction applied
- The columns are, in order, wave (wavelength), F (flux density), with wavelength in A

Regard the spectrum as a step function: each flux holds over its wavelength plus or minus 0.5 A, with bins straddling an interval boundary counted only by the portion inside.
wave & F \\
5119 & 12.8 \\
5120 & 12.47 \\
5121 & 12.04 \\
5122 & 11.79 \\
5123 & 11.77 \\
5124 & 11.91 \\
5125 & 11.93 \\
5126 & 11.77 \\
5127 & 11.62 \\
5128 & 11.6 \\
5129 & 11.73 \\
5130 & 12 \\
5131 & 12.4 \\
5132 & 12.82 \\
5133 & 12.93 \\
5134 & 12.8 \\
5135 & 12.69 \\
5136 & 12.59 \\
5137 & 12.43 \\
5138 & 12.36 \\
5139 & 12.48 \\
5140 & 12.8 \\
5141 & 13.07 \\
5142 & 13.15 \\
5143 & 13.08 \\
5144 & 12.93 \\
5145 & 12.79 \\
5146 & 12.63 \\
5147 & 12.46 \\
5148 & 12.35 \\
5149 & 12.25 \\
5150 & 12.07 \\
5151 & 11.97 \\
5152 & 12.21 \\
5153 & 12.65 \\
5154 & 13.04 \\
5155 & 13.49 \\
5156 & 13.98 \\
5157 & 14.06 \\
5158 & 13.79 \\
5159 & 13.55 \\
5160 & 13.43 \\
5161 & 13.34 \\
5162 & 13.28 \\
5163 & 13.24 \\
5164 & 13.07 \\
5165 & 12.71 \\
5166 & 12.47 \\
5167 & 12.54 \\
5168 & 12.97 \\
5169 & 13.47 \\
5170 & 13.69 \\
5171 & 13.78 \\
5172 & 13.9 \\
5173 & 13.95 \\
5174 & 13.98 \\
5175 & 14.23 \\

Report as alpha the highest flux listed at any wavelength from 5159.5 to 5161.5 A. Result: 13.43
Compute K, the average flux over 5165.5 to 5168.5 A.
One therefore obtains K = 12.7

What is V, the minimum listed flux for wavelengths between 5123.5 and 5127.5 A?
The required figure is 11.62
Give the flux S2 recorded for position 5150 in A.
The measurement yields 12.07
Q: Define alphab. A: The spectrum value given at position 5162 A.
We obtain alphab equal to 13.28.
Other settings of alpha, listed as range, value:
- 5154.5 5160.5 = 14.06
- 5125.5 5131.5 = 12.4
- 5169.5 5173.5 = 13.95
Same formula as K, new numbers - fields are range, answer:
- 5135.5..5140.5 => 12.5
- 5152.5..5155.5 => 13.1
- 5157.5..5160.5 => 13.6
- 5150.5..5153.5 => 12.3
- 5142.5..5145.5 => 12.9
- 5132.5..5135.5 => 12.8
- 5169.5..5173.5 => 13.8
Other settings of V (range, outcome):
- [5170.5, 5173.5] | 13.78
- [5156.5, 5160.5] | 13.43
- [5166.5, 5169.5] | 12.54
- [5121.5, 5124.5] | 11.77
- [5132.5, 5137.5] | 12.43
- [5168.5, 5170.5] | 13.47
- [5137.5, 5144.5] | 12.36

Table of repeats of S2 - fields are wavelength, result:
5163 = 13.24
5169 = 13.47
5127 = 11.62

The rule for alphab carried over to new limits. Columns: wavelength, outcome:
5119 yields 12.8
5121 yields 12.04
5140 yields 12.8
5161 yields 13.34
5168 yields 12.97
